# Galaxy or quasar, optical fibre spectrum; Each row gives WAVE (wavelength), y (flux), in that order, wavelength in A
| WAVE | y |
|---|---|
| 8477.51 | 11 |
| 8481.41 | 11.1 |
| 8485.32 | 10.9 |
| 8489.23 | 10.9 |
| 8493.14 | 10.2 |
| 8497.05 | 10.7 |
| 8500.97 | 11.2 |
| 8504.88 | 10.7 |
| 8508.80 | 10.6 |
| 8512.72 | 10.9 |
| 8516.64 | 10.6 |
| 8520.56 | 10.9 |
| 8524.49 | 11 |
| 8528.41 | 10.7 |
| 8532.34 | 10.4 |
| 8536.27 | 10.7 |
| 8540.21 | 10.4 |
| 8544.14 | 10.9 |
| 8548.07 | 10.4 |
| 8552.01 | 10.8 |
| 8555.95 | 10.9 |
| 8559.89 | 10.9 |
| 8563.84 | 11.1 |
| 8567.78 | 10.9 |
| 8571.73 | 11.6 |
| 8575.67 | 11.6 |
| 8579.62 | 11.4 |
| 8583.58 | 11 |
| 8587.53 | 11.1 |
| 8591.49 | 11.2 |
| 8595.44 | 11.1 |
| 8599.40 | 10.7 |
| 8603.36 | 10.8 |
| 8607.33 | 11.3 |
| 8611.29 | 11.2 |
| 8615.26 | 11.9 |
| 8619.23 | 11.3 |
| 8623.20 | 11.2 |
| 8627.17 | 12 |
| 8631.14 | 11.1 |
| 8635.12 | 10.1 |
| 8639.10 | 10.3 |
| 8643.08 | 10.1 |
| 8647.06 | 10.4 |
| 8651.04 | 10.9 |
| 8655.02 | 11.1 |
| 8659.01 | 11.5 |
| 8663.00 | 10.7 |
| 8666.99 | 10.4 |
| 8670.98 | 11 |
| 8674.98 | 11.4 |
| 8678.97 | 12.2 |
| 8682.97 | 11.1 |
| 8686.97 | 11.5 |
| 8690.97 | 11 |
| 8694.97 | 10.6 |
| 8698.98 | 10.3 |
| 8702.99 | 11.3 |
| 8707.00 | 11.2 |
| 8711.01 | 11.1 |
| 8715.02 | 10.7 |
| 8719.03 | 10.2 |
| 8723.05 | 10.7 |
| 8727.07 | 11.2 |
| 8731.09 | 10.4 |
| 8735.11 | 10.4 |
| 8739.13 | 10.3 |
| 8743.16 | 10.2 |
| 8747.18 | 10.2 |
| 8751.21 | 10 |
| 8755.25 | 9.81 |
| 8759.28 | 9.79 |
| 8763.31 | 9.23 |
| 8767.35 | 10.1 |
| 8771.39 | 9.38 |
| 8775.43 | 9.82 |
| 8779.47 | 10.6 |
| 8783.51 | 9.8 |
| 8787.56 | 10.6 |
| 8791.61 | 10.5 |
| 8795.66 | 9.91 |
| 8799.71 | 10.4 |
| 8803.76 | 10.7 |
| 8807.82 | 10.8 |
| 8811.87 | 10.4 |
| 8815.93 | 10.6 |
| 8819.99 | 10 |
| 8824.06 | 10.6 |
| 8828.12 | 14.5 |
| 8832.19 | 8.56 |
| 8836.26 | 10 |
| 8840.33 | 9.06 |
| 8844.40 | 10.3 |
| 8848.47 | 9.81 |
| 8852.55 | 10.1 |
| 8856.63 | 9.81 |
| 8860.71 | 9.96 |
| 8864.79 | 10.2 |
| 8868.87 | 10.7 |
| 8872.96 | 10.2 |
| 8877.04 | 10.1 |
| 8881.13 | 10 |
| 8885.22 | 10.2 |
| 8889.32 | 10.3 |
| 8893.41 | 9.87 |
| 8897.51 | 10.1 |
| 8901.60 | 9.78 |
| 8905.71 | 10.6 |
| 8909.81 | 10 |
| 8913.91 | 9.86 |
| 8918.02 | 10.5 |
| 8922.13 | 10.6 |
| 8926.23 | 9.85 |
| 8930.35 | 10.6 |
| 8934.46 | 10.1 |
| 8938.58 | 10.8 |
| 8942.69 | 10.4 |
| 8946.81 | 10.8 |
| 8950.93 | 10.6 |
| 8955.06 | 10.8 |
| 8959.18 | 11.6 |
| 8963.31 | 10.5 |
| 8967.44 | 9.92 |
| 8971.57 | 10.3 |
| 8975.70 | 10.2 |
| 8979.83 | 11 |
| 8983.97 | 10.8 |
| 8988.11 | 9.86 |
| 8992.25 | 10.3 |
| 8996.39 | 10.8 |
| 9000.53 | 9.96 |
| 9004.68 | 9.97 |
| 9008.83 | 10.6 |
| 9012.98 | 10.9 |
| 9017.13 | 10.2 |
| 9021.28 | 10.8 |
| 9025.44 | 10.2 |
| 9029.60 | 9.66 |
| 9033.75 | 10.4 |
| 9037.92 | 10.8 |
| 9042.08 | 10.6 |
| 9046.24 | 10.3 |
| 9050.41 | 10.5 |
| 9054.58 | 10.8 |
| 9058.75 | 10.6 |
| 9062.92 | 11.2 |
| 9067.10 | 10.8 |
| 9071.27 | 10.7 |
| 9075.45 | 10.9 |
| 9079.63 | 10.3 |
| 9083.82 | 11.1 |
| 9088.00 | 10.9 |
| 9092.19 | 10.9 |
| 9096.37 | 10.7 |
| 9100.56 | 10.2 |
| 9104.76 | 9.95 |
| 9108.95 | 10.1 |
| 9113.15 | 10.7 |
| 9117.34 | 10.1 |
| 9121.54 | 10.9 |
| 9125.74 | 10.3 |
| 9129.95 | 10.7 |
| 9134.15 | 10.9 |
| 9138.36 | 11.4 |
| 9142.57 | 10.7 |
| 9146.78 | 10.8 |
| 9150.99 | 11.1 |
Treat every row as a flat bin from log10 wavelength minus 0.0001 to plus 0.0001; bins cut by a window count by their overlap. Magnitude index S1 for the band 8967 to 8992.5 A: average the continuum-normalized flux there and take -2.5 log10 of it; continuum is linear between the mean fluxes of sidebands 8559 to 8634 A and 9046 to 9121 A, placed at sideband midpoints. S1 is 0.04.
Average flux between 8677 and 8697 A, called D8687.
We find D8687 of 11.3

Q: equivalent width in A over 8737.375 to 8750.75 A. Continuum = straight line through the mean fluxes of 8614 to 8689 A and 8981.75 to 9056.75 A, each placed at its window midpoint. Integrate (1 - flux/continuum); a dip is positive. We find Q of 0.8 A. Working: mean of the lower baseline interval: 11.1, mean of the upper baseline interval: 10.4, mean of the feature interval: 10.2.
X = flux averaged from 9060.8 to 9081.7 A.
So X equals 10.8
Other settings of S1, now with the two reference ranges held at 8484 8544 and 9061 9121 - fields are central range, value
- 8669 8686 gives -0.072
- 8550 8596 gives -0.042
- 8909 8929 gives 0.048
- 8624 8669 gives -0.010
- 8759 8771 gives 0.110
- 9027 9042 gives 0.031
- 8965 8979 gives 0.042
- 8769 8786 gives 0.079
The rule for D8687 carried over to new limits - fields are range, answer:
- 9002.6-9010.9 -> 10.3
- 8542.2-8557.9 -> 10.8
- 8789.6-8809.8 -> 10.5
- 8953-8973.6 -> 10.6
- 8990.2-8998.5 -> 10.6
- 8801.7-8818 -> 10.6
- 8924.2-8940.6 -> 10.3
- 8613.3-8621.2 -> 11.6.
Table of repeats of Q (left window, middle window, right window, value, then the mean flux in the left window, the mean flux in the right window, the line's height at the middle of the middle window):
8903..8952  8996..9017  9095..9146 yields 0.1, 10.4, 10.6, 10.5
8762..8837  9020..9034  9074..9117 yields 0.4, 10.4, 10.6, 10.5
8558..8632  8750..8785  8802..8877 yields 2.5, 11.2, 10.3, 10.6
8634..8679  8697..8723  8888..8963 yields -0.2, 10.8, 10.4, 10.7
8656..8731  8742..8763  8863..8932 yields 1.6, 11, 10.2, 10.8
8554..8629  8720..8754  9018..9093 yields 1.9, 11.2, 10.6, 11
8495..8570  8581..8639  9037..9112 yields -2.0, 10.8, 10.6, 10.8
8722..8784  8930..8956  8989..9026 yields -0.6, 10.1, 10.4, 10.3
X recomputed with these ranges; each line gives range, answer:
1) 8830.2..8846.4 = 9.48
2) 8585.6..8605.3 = 11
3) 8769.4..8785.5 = 9.91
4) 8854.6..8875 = 10.2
